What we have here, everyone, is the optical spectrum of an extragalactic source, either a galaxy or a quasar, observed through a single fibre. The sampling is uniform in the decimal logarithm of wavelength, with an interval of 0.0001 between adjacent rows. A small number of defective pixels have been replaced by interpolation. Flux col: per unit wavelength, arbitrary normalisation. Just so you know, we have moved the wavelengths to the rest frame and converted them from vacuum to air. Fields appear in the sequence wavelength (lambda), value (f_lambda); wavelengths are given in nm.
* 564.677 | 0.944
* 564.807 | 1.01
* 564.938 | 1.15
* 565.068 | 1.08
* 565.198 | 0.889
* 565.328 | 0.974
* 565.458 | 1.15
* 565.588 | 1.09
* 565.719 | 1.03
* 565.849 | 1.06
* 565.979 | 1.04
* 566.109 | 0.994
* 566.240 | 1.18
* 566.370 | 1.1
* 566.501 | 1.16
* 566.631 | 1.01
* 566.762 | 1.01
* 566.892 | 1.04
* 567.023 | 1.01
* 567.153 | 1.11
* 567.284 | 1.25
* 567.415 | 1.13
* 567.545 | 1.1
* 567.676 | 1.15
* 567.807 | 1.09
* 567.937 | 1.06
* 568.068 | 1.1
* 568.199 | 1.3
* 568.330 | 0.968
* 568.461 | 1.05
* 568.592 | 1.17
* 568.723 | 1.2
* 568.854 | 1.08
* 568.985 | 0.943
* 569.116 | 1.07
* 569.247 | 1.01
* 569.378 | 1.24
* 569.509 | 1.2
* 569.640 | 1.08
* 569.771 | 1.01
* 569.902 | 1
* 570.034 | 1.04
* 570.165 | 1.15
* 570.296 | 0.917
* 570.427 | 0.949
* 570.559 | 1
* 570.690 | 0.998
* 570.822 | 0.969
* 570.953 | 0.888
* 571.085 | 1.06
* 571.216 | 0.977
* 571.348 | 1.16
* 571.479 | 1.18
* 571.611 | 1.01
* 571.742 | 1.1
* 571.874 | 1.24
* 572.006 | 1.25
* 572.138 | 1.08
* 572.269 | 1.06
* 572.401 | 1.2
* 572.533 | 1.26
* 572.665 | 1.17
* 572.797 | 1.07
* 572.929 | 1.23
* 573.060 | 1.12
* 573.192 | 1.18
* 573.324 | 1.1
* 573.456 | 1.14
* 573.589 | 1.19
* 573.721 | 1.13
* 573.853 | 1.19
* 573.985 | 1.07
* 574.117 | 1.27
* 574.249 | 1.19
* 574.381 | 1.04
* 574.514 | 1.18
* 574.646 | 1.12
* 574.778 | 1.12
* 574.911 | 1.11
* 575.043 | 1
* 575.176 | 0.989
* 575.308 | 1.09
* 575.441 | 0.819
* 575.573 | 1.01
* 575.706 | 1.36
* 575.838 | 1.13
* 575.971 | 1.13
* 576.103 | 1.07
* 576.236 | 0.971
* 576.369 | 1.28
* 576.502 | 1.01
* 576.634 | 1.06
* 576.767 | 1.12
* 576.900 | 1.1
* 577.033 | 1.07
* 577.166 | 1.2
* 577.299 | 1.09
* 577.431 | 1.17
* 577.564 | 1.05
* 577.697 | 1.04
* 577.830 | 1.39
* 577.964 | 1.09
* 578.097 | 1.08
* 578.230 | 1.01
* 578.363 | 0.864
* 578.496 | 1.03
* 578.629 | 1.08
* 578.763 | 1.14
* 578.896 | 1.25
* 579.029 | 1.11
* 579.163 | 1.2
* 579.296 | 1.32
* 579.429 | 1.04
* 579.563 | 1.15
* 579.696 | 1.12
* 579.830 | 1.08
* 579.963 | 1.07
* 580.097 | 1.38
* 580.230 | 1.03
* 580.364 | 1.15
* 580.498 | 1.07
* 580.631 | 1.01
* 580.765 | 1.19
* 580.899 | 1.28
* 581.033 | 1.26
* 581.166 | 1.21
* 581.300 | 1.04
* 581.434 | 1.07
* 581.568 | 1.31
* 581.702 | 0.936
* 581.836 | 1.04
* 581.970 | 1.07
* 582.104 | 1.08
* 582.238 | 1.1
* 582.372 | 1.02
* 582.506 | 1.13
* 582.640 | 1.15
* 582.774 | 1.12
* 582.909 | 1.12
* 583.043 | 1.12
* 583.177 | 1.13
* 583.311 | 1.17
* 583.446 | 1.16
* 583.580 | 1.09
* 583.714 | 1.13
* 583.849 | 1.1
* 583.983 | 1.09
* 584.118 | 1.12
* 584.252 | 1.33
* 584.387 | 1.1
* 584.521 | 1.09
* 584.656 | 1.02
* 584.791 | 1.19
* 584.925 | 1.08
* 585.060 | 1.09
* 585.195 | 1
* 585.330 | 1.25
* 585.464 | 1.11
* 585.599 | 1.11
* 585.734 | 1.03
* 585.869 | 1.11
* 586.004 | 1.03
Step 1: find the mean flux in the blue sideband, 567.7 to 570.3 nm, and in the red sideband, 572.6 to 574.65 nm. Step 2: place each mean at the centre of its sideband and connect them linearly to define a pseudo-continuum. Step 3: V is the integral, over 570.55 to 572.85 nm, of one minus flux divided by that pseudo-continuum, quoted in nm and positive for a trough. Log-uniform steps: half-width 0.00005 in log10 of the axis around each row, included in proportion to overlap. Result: 0.06 nm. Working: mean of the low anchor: 1.09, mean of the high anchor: 1.15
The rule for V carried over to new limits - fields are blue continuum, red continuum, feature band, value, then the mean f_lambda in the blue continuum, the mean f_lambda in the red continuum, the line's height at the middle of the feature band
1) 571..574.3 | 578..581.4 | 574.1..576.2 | 0.08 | 1.14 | 1.13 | 1.14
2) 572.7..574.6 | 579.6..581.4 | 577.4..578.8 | 0.08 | 1.15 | 1.14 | 1.15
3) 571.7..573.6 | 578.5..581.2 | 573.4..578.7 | 0.25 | 1.16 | 1.15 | 1.16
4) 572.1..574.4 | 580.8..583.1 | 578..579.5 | 0.04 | 1.15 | 1.12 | 1.13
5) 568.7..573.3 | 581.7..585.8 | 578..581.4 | -0.07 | 1.09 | 1.11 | 1.1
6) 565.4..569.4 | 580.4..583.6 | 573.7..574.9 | -0.04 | 1.09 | 1.12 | 1.11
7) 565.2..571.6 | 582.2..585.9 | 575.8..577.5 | -0.02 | 1.07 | 1.12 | 1.09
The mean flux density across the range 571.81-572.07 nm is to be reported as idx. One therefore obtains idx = 1.24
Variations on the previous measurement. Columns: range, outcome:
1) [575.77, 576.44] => 1.12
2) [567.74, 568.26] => 1.14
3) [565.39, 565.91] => 1.08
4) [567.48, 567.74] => 1.13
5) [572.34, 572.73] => 1.21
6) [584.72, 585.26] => 1.09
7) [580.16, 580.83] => 1.09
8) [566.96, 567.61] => 1.12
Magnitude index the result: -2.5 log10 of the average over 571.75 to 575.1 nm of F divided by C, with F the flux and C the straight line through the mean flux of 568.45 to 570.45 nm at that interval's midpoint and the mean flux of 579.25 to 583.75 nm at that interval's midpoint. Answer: -0.06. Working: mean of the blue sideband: 1.07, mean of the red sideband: 1.13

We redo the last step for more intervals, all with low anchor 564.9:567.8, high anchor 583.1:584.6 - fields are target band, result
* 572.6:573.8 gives -0.046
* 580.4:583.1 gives 0.012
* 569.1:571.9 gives 0.038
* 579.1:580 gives -0.020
